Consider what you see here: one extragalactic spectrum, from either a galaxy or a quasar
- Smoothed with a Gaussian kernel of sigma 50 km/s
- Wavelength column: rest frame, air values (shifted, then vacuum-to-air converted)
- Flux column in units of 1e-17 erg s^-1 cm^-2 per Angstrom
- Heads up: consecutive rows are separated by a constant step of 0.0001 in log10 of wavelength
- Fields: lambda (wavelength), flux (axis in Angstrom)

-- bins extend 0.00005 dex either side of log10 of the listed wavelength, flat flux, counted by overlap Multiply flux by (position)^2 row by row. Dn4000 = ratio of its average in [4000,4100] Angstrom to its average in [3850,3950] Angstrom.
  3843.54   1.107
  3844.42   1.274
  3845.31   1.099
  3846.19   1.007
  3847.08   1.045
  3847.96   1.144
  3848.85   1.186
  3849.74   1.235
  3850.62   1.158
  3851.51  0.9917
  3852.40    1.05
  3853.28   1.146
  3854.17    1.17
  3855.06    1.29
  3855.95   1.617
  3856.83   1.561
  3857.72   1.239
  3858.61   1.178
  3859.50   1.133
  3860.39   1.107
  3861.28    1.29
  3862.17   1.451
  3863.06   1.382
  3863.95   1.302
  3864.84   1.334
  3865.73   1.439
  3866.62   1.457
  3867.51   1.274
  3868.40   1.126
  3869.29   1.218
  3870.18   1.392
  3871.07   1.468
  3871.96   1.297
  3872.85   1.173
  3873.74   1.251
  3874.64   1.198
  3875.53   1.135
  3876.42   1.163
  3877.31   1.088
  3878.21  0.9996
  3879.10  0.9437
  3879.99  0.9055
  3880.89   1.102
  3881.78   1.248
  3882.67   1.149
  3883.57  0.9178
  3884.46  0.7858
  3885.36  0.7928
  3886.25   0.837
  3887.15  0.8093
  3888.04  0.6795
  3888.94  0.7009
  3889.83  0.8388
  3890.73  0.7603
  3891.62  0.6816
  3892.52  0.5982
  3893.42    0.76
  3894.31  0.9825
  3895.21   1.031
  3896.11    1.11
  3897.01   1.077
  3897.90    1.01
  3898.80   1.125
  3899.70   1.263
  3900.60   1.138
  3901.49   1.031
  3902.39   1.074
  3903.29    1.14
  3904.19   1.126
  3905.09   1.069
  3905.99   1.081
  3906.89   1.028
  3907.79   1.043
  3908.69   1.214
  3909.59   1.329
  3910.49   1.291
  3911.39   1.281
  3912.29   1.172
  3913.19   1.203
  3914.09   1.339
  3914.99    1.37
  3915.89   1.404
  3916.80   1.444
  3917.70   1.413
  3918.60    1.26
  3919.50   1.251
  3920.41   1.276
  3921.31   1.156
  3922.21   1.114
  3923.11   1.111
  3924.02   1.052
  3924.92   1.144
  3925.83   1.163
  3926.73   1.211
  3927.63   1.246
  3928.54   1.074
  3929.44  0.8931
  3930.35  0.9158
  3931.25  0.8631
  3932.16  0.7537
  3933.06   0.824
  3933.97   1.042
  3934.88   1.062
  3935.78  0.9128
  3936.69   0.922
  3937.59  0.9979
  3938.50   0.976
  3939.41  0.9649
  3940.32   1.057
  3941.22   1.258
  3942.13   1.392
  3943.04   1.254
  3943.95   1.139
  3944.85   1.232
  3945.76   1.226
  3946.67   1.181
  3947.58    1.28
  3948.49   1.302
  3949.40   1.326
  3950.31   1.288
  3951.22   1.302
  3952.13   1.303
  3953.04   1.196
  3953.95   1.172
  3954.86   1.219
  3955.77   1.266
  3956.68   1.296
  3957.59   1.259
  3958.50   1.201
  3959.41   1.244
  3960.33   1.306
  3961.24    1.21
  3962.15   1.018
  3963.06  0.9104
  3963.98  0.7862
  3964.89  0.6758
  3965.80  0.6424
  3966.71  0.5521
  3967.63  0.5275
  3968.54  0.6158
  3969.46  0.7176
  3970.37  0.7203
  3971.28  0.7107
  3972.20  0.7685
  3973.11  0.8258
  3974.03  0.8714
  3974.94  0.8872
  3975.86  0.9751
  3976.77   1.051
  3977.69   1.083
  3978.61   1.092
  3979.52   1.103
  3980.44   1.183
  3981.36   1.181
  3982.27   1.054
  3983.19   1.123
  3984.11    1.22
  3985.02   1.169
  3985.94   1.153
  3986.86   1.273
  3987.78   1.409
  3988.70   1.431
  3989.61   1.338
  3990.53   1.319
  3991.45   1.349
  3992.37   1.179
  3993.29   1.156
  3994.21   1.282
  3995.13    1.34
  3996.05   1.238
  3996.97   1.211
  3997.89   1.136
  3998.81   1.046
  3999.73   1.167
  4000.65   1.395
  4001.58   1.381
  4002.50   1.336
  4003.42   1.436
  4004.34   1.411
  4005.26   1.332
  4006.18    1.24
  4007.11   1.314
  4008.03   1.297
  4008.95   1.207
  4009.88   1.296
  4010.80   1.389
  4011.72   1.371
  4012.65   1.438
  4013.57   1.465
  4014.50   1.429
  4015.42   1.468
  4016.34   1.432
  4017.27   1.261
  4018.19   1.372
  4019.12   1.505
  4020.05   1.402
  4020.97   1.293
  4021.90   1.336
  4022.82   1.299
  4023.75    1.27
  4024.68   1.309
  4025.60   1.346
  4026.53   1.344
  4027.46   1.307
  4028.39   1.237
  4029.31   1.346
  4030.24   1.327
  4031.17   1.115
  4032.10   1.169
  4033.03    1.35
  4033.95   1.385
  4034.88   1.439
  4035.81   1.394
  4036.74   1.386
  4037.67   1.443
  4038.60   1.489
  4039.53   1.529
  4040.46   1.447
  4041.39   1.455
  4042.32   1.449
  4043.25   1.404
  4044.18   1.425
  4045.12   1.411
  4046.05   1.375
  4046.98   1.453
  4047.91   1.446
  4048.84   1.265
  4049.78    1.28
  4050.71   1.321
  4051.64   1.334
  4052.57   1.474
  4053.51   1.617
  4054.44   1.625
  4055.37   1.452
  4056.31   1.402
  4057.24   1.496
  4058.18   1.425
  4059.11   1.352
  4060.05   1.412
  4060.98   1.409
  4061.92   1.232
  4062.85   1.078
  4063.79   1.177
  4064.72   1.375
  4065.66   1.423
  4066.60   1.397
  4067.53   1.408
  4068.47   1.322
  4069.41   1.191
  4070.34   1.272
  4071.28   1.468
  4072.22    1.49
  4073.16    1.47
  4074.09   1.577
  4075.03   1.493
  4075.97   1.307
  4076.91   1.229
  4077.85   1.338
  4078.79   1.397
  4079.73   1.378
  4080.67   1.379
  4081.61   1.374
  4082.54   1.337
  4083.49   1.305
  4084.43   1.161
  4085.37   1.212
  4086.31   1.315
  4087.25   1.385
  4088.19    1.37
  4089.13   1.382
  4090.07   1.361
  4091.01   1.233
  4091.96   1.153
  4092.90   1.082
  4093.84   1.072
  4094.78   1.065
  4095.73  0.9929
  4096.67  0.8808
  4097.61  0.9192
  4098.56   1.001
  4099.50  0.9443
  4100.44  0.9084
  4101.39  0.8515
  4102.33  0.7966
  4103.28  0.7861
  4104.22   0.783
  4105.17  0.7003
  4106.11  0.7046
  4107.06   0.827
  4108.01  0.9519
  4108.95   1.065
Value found 1.28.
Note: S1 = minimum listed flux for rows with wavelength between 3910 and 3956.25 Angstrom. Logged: 0.7537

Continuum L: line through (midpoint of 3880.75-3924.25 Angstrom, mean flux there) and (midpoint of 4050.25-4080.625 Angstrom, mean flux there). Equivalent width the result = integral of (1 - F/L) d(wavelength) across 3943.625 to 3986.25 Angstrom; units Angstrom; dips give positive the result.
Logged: 4.9 Angstrom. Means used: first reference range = 1.08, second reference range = 1.39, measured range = 1.05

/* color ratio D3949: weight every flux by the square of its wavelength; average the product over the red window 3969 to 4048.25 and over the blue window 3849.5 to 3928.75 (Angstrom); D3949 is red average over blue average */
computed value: 1.18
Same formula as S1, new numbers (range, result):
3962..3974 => 0.5275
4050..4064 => 1.078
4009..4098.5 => 0.8808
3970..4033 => 0.7107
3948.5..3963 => 1.018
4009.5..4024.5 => 1.261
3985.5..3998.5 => 1.136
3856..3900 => 0.5982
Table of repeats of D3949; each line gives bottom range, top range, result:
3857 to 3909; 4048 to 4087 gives 1.38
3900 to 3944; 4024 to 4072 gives 1.29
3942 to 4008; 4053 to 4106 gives 1.15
